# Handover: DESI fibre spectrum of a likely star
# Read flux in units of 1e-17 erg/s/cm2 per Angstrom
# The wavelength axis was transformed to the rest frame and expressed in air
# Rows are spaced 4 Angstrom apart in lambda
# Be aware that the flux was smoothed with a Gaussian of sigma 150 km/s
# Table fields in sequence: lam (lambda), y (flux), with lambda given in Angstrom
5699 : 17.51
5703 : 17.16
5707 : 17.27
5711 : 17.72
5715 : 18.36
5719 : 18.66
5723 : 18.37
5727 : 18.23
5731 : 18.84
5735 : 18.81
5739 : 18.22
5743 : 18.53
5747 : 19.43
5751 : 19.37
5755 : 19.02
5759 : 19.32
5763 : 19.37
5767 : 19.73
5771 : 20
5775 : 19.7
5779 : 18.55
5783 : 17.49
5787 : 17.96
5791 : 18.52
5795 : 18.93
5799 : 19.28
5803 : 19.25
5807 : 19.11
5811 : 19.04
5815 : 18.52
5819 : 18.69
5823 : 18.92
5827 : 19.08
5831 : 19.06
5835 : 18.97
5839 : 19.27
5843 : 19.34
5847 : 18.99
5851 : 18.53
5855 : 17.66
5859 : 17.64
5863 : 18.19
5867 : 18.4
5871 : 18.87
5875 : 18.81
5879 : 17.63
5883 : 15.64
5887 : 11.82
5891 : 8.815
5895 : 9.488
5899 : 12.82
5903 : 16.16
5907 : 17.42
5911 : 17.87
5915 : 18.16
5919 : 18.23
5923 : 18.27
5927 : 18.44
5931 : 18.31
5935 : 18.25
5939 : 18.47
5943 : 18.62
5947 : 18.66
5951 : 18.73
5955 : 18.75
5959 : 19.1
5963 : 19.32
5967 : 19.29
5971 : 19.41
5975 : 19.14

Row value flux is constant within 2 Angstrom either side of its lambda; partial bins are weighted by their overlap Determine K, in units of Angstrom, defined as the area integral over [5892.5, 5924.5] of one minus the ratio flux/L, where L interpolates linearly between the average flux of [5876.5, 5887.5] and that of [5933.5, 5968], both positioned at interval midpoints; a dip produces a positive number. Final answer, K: 1.9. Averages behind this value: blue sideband 15.6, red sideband 18.8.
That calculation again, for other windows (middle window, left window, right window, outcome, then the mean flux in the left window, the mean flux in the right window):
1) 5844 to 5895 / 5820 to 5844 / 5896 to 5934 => 4.8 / 19.1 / 17.1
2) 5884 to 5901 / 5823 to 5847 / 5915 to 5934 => 6.9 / 19.1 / 18.3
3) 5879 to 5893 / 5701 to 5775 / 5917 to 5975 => 4.4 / 18.7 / 18.7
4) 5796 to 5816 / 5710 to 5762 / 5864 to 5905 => -2.5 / 18.7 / 14.9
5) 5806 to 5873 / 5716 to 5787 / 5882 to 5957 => -4.1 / 18.9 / 16.5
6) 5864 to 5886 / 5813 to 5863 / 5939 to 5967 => 1.3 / 18.7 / 18.9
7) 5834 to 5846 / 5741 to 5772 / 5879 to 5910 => -2.5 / 19.3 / 13.6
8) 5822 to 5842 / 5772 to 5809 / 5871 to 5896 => -2.8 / 18.8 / 14.3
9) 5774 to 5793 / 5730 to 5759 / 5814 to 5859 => 0.5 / 18.9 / 18.8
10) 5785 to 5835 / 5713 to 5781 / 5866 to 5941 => -2.6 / 19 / 16.4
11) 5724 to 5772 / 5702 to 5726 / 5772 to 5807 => -1.9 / 18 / 18.8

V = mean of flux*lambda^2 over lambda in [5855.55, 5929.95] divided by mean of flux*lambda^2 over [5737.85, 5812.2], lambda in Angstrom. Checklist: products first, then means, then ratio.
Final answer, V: 0.9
